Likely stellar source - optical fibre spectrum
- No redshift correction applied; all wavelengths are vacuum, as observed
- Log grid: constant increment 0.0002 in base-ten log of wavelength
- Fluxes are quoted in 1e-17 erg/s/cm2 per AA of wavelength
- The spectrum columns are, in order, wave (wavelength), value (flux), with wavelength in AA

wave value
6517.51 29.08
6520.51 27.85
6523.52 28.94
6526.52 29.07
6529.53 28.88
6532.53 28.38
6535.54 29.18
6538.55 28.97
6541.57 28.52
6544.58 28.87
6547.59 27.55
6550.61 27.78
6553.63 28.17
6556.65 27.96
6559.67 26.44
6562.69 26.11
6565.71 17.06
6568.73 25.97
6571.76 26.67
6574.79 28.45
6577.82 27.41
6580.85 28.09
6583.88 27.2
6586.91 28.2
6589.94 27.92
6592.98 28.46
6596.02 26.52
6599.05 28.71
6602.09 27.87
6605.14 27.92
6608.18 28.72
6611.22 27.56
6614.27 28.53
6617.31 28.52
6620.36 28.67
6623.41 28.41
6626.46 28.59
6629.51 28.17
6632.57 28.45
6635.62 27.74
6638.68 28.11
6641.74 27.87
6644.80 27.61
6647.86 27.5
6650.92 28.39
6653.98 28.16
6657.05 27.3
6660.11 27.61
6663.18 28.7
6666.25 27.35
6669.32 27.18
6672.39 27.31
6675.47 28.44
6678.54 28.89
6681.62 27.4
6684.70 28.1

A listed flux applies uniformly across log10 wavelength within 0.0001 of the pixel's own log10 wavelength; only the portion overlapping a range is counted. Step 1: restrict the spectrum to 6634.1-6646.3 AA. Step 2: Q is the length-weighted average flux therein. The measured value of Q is 27.8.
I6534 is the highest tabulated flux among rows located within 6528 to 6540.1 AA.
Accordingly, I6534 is 29.18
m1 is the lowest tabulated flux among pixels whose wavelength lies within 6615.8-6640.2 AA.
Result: 27.74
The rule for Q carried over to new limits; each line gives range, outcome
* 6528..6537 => 28.8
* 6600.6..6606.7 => 27.9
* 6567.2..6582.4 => 27.3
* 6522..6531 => 28.9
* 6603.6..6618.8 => 28.2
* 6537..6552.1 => 28.3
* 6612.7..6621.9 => 28.6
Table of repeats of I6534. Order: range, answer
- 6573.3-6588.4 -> 28.45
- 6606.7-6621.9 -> 28.72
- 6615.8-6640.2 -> 28.67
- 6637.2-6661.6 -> 28.39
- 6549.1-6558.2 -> 28.17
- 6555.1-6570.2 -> 27.96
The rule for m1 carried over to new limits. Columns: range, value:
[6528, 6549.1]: 27.55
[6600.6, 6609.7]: 27.87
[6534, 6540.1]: 28.97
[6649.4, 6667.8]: 27.3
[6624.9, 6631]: 28.17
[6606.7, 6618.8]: 27.56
